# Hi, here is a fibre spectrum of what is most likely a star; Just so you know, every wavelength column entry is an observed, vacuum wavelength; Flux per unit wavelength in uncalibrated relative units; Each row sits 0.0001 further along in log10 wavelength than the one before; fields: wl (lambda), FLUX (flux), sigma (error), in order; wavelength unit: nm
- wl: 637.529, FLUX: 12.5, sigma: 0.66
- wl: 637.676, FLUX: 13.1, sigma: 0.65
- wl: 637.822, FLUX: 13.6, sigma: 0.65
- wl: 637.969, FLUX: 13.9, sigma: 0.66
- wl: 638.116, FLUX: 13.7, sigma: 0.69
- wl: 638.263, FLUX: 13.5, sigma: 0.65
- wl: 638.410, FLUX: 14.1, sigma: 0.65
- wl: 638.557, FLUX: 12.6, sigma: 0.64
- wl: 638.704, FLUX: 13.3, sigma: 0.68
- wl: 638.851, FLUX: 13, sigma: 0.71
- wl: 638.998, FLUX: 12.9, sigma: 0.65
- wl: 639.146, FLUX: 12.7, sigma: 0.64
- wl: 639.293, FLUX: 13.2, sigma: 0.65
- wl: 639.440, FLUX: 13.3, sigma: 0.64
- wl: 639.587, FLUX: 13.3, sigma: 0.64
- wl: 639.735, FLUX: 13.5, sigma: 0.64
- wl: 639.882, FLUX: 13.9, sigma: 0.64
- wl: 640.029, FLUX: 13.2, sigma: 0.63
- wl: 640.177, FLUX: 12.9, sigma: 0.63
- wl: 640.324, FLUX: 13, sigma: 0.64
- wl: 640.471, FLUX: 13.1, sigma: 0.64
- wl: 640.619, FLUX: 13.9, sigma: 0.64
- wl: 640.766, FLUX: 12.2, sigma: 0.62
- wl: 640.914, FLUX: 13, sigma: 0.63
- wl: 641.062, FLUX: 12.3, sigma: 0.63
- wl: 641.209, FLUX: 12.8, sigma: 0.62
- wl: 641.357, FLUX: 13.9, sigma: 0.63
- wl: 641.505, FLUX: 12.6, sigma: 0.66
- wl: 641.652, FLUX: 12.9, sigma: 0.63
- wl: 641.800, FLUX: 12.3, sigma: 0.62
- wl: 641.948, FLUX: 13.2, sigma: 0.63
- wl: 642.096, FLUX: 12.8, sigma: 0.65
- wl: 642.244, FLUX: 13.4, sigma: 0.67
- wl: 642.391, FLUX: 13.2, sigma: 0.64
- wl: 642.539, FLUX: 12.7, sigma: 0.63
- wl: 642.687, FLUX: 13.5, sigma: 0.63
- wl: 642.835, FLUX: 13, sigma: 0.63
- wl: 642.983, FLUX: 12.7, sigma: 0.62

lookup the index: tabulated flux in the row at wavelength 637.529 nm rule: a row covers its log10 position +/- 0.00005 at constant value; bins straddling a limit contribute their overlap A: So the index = 12.5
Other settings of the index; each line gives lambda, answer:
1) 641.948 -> 13.2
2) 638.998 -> 12.9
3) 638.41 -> 14.1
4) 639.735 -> 13.5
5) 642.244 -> 13.4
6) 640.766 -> 12.2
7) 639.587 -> 13.3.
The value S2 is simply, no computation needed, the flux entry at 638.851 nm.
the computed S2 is 13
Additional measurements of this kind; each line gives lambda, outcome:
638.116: 13.7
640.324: 13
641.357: 13.9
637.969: 13.9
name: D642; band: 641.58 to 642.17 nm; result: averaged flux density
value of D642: 12.8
